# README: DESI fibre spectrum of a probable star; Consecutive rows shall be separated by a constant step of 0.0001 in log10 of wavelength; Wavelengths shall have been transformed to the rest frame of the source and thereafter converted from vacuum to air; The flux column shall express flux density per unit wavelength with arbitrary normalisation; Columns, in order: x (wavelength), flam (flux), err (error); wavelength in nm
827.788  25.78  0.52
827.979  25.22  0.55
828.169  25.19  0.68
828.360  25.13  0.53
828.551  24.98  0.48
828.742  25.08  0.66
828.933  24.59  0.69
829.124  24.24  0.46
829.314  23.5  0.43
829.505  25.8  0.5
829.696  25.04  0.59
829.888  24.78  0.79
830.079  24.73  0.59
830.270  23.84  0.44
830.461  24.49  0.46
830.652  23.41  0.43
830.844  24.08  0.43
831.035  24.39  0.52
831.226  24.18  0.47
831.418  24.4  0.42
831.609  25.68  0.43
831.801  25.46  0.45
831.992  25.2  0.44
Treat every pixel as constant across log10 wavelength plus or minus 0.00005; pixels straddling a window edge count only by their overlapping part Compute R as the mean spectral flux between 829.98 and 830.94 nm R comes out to 24.1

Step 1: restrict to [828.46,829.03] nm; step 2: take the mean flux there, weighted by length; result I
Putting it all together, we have 24.9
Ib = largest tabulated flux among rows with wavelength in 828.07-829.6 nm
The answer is 25.8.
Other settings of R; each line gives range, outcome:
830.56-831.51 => 24.1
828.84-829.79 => 24.7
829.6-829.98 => 24.9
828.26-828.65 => 25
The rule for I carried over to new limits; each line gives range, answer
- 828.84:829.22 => 24.5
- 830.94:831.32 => 24.3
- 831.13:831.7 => 24.8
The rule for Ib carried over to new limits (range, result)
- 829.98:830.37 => 24.73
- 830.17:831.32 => 24.49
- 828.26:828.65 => 25.13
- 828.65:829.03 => 25.08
